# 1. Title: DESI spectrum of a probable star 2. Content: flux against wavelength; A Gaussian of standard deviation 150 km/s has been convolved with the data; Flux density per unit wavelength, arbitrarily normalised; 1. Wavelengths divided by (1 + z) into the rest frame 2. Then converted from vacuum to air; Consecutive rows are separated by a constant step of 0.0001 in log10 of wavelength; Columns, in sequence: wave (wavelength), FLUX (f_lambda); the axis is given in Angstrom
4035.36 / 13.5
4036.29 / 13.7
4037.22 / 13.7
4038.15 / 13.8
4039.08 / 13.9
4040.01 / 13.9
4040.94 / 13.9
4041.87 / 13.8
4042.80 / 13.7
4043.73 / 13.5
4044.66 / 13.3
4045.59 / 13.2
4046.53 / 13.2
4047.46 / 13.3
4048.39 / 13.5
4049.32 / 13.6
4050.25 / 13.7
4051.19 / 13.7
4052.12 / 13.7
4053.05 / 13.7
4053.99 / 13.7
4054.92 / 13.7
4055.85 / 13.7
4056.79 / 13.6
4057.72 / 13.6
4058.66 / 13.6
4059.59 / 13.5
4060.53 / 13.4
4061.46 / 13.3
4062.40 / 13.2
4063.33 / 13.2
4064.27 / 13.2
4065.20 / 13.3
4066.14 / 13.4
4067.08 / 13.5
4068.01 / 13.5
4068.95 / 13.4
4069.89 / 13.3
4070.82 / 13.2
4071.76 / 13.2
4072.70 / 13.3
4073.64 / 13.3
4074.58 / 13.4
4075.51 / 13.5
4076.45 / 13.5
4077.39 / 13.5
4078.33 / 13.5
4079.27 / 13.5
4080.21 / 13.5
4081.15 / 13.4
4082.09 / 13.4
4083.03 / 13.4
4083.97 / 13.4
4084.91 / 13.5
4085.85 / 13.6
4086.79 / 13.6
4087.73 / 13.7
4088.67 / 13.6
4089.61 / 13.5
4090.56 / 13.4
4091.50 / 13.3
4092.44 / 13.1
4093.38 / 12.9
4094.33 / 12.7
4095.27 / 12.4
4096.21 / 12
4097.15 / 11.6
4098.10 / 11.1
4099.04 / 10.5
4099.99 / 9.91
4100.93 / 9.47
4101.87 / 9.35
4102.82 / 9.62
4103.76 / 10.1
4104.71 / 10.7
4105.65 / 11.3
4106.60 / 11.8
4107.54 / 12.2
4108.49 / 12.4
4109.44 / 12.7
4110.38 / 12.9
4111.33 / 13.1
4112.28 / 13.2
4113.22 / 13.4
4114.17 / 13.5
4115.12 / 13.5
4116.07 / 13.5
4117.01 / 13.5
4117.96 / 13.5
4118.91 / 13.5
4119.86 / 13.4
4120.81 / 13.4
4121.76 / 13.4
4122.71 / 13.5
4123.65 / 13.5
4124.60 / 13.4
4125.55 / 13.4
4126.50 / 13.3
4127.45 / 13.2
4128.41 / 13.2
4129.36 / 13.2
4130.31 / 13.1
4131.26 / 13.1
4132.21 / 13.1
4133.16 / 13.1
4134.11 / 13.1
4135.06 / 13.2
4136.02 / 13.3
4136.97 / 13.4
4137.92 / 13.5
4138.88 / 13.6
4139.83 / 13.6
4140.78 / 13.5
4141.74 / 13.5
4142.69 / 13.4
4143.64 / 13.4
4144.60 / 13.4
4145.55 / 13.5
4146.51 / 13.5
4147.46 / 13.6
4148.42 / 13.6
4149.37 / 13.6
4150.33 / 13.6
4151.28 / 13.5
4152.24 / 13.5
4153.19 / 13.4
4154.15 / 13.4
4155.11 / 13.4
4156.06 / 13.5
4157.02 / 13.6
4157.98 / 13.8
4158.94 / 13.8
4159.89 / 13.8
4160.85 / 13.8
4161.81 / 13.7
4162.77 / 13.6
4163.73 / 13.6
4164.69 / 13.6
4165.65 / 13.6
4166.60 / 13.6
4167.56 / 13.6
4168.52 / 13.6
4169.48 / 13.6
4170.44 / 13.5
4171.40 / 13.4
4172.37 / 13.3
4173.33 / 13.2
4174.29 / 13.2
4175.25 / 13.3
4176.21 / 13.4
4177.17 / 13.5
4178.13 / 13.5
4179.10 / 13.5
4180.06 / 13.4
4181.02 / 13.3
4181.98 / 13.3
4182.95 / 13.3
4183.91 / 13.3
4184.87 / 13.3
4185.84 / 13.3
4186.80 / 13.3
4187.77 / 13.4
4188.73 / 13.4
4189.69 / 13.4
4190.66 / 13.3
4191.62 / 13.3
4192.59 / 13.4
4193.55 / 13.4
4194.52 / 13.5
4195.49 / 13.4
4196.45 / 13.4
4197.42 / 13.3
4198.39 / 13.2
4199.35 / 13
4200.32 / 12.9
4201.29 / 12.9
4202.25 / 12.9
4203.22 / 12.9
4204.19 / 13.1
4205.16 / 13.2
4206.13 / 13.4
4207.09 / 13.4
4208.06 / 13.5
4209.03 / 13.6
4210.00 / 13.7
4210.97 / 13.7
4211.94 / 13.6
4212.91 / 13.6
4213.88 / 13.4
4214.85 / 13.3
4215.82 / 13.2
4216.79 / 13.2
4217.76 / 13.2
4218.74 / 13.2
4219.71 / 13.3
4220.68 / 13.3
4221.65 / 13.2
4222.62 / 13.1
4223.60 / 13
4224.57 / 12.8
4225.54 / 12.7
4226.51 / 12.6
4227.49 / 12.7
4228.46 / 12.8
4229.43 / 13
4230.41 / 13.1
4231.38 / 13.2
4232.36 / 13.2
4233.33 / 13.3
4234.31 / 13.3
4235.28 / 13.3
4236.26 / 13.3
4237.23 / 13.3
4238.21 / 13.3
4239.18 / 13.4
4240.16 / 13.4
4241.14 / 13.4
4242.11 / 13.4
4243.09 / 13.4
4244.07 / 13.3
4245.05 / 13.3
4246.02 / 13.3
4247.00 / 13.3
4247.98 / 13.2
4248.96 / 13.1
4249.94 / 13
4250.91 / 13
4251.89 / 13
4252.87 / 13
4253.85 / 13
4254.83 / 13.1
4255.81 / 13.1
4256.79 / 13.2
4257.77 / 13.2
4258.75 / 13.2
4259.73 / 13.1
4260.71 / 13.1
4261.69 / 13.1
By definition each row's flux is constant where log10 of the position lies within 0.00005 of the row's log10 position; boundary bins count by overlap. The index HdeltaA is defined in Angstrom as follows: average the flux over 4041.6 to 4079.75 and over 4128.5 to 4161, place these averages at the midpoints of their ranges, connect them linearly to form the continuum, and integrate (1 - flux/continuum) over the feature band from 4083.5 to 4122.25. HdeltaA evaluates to 2.8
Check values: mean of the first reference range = 13.5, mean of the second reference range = 13.4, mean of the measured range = 12.5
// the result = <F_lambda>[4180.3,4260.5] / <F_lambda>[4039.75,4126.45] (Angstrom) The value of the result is 1.0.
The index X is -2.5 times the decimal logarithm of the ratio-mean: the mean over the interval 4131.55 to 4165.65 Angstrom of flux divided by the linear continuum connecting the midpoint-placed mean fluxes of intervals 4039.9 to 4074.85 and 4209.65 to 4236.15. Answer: -0.02 mag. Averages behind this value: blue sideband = 13.5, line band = 13.5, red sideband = 13.2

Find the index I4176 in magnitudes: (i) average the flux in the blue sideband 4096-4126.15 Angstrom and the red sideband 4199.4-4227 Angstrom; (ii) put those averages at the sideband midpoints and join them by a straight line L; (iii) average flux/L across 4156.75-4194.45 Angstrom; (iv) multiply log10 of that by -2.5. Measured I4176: -0.05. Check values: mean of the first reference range 12.3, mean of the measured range 13.5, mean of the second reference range 13.2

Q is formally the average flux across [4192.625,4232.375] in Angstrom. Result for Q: 13.2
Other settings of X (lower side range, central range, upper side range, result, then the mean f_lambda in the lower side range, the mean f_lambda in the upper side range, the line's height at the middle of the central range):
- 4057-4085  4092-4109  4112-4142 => 0.18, 13.4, 13.4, 13.4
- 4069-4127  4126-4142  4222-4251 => -0.03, 12.8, 13.2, 12.9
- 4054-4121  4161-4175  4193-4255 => -0.04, 12.9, 13.2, 13.1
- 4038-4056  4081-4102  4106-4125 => 0.07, 13.6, 13.2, 13.3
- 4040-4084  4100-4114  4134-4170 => 0.17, 13.5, 13.5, 13.5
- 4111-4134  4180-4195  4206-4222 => 0.00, 13.3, 13.4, 13.4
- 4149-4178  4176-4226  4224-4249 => 0.00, 13.5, 13.2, 13.3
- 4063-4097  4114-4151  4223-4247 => -0.01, 13.3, 13.2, 13.2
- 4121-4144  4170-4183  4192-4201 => -0.01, 13.3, 13.3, 13.3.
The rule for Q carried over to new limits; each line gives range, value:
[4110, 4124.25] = 13.4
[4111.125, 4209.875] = 13.4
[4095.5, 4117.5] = 11.8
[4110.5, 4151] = 13.4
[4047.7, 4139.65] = 13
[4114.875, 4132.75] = 13.4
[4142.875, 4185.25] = 13.5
